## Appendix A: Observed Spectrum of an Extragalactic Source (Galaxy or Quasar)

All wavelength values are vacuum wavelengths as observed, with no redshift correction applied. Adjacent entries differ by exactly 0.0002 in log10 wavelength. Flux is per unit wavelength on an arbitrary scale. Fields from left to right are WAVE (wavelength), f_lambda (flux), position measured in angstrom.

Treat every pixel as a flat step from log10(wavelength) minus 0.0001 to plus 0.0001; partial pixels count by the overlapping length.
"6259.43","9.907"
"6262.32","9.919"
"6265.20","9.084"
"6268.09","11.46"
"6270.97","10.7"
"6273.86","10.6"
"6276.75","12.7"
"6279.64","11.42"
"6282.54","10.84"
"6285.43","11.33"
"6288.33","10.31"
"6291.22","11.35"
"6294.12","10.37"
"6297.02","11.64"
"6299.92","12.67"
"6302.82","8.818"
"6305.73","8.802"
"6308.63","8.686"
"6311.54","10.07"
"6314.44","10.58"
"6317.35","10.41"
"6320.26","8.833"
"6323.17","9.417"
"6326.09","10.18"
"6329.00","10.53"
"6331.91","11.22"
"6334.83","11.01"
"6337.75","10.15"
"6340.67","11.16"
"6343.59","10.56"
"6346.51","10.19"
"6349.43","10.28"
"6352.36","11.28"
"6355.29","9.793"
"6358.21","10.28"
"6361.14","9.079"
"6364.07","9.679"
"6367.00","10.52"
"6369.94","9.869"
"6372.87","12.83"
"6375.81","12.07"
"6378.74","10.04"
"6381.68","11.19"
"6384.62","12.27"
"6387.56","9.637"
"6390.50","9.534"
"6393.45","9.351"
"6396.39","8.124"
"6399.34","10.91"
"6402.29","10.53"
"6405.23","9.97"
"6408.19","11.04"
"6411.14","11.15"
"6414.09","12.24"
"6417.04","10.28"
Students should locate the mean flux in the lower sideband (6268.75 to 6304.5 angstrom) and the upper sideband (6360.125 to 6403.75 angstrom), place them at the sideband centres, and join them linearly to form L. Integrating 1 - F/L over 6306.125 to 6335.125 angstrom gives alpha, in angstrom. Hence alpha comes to 2.2 angstrom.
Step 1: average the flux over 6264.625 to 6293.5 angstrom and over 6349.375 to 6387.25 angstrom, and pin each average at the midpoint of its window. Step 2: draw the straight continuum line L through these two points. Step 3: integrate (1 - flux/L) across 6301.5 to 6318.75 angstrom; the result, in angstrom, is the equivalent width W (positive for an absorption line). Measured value 2.1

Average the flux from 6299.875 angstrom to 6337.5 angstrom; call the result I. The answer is 10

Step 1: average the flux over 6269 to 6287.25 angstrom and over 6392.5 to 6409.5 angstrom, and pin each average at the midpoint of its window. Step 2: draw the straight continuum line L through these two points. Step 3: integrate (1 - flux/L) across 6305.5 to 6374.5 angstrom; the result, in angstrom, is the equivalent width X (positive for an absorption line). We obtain 2.3 angstrom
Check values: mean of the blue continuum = 11.3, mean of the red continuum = 10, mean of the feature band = 10.3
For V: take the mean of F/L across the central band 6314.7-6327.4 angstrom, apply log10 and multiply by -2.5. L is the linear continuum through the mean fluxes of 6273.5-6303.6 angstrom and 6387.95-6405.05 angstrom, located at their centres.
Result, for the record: 0.10 mag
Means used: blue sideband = 11.2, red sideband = 9.71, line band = 9.78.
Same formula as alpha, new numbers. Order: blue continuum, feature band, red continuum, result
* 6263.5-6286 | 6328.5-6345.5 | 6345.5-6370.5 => -0.7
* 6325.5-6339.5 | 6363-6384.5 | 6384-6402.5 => -1.8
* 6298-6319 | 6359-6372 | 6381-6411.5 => 0.3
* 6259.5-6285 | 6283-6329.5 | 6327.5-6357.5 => 2.0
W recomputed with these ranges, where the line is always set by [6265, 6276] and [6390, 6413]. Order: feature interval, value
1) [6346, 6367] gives 0.5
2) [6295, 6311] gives 0.7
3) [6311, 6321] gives 0.5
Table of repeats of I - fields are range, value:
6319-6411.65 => 10.4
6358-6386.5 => 10.8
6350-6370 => 10.1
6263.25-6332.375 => 10.5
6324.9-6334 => 10.7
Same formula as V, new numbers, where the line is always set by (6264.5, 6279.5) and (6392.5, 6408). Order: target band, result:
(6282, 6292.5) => -0.01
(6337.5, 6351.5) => -0.01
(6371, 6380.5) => -0.14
